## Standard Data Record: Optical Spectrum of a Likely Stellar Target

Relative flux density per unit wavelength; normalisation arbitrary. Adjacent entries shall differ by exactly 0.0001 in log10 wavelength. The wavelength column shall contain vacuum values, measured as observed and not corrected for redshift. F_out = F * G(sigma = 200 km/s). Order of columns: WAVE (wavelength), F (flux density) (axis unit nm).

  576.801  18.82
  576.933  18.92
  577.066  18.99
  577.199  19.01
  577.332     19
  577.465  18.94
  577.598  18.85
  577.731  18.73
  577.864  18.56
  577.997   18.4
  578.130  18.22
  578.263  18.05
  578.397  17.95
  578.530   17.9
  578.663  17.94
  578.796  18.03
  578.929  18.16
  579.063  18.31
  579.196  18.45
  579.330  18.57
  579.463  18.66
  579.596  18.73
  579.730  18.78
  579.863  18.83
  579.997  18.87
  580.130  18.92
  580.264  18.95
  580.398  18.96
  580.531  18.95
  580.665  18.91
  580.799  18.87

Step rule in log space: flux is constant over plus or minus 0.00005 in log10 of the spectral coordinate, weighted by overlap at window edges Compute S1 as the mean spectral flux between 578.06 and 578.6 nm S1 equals 18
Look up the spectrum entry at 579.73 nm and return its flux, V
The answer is 18.78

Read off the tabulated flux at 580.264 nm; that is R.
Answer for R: 18.95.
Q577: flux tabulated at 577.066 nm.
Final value 18.99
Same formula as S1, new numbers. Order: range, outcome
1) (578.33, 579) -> 18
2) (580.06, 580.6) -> 18.9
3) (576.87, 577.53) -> 19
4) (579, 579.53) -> 18.5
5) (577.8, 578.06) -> 18.5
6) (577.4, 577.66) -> 18.9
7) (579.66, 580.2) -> 18.8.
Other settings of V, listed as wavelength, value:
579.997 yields 18.87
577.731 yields 18.73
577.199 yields 19.01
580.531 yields 18.95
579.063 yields 18.31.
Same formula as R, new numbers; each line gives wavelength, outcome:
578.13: 18.22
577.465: 18.94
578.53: 17.9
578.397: 17.95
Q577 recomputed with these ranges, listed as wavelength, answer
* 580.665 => 18.91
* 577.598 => 18.85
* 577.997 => 18.4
